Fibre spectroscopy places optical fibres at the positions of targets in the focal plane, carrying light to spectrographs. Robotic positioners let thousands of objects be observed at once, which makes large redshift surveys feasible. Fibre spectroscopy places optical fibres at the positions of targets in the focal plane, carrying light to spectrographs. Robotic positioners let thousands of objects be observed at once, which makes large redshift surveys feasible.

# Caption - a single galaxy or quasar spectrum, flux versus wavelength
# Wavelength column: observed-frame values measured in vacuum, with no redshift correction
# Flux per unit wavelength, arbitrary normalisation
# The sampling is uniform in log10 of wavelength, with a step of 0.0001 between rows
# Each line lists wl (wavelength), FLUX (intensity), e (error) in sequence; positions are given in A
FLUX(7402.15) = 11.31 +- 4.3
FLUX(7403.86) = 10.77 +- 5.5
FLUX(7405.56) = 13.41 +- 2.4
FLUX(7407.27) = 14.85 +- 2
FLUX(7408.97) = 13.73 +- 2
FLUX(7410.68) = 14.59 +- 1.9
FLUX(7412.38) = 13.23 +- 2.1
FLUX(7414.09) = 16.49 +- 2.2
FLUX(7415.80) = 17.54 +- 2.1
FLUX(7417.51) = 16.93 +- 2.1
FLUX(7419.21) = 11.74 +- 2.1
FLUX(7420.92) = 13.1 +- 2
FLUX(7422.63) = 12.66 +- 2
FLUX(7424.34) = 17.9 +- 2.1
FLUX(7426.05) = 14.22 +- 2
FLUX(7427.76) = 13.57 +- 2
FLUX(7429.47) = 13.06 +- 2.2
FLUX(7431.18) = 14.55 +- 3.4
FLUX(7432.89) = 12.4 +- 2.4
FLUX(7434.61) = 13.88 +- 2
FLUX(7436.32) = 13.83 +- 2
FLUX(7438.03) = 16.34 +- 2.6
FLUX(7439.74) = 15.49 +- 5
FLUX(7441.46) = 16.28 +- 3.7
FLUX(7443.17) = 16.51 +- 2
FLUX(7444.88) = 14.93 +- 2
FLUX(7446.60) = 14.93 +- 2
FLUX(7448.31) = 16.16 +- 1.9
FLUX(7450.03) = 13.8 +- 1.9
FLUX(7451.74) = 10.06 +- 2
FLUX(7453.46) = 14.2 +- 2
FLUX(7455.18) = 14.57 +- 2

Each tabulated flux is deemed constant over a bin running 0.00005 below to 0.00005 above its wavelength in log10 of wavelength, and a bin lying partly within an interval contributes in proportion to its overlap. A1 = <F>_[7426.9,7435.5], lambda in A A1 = 13.5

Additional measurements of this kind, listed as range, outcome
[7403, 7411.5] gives 13.5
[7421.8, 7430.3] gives 14.3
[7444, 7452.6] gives 14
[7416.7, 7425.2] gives 14.5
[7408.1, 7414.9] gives 14.5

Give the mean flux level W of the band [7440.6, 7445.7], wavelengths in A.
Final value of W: 15.9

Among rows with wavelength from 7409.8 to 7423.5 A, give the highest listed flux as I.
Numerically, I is 17.54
